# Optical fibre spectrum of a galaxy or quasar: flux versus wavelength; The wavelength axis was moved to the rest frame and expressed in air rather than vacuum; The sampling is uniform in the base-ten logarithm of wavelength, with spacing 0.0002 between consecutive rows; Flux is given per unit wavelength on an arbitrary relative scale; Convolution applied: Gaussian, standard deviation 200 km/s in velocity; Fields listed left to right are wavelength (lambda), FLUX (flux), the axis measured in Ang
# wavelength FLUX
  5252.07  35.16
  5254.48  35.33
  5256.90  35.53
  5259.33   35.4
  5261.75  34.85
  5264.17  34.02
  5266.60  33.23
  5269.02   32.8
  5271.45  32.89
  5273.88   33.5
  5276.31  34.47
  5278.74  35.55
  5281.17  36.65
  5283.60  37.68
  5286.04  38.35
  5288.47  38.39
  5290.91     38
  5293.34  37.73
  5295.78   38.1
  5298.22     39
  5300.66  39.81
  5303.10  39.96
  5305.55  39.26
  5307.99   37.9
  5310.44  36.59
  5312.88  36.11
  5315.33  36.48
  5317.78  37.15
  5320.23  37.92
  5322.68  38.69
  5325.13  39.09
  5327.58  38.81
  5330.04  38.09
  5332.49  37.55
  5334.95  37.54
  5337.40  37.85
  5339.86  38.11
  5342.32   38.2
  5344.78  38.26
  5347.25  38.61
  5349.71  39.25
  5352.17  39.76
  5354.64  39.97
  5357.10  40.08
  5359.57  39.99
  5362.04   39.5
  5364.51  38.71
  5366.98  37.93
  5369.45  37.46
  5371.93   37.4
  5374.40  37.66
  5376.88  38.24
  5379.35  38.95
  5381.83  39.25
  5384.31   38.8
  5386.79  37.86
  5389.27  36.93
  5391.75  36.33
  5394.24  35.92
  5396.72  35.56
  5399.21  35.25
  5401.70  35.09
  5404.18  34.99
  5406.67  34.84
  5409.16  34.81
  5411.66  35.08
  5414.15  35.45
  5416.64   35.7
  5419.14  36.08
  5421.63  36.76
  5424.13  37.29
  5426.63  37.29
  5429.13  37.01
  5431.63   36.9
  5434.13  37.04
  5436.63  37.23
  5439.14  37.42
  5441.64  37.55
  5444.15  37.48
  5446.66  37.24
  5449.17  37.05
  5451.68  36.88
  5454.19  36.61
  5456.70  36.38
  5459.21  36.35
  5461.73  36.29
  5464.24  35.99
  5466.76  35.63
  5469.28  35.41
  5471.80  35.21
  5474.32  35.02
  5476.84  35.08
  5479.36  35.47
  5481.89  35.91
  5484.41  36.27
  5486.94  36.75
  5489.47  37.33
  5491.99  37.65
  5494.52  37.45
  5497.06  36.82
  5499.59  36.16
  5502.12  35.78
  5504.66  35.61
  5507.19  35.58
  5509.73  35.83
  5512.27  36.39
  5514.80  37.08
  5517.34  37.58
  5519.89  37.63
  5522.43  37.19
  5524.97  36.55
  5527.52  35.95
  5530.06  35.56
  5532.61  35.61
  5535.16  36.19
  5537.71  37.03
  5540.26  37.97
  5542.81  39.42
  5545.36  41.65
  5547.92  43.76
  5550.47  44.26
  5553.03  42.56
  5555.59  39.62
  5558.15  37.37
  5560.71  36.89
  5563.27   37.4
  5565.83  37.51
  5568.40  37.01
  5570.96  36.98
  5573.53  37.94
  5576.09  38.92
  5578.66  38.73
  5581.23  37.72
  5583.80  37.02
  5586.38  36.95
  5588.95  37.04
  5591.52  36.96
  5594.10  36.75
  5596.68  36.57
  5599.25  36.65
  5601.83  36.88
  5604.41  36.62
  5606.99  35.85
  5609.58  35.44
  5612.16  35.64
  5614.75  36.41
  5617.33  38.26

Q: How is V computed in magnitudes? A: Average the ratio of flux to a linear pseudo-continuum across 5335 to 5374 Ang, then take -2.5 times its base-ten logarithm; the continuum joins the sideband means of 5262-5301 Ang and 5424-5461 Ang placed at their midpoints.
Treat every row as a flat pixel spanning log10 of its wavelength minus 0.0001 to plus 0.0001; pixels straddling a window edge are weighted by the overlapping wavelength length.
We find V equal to -0.06 mag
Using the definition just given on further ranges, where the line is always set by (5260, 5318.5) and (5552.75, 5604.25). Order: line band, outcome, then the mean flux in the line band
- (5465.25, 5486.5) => 0.050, 35.5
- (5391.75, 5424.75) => 0.042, 35.6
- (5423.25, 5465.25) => 0.005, 36.9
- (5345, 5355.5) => -0.070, 39.2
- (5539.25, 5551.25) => -0.109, 41.4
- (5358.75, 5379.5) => -0.044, 38.4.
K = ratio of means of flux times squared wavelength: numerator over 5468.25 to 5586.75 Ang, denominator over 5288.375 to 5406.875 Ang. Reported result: 1.05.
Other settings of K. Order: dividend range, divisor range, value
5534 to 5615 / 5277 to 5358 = 1.09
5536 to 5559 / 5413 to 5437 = 1.15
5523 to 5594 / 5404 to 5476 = 1.10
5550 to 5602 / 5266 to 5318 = 1.14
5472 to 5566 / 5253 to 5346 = 1.10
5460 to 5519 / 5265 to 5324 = 1.05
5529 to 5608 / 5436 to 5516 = 1.08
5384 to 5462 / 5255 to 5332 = 1.04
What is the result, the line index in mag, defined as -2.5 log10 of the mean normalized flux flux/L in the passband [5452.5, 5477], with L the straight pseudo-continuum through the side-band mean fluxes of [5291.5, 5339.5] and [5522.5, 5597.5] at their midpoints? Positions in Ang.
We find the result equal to 0.07 mag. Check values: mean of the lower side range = 38.1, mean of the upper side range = 38.1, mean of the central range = 35.9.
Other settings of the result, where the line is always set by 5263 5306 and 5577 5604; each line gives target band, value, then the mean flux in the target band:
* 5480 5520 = 0.01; 36.6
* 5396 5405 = 0.05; 35.2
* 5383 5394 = -0.02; 37.3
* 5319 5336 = -0.05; 38.2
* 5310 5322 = -0.01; 37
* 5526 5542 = 0.02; 36.5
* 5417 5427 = 0.00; 36.7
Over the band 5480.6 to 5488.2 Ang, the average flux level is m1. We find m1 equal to 36.3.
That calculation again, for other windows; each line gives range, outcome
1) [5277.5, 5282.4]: 36.1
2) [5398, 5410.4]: 35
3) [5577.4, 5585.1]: 37.8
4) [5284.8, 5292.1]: 38.2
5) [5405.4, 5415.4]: 35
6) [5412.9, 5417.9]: 35.6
